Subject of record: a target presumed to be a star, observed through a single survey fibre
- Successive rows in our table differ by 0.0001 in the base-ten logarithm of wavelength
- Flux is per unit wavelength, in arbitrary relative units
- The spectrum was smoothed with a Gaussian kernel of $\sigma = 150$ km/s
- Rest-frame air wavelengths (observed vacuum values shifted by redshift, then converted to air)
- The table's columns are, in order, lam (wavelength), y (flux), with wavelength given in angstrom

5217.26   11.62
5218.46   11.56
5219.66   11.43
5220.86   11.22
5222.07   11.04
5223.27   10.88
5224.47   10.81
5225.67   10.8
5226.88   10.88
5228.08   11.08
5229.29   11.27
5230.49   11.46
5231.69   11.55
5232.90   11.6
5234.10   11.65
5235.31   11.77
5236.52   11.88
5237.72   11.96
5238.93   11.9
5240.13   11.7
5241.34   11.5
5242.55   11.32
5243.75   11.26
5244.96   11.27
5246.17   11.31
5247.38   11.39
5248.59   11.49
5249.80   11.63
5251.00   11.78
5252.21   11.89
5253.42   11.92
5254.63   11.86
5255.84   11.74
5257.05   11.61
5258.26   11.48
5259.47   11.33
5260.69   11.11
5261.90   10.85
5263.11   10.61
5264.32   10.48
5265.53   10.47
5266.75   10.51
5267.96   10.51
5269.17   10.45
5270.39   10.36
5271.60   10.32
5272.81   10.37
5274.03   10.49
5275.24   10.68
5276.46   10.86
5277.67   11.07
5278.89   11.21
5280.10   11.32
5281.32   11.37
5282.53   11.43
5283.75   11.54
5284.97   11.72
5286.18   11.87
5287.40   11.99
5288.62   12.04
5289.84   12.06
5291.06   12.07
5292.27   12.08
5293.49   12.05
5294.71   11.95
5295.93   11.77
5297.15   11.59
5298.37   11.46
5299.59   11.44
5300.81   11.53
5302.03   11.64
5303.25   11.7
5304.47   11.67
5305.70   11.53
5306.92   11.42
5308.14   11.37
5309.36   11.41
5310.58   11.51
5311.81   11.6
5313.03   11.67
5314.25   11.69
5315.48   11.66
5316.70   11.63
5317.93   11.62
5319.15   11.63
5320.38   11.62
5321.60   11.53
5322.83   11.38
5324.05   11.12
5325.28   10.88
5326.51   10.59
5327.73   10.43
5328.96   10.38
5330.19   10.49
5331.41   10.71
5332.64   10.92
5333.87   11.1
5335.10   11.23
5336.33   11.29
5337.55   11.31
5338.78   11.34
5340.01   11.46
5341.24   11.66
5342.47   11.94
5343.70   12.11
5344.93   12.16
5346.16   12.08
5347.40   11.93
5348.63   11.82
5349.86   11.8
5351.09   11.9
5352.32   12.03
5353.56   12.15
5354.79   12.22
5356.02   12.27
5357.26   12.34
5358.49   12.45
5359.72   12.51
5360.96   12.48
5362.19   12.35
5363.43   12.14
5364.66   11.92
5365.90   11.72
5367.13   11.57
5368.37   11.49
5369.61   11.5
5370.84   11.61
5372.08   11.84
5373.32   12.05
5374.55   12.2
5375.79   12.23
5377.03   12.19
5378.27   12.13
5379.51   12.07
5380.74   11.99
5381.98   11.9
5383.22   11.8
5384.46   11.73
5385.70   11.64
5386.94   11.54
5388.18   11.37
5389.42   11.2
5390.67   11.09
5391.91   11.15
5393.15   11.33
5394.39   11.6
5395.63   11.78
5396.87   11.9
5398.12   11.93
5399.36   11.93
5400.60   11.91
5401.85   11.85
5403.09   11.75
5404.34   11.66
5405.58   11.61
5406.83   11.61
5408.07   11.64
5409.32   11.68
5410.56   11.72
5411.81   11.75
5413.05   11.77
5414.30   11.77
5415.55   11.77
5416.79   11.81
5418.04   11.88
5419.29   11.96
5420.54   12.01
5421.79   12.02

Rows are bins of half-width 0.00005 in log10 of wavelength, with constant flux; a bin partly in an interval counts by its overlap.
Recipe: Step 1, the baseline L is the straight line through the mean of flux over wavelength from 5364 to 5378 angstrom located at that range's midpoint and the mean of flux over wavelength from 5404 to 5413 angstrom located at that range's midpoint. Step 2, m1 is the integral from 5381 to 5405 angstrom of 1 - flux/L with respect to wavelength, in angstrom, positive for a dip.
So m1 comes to 0.23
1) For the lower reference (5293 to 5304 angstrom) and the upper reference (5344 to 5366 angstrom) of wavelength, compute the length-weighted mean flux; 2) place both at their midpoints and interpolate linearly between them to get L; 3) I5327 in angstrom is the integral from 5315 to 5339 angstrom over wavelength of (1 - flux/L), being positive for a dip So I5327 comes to 1.6 angstrom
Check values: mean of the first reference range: 11.7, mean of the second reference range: 12.1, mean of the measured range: 11.1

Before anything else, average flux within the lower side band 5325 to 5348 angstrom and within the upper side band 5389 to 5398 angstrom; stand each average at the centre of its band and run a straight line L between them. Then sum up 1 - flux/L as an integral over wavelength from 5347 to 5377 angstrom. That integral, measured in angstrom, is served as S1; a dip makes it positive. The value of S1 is -1.77 angstrom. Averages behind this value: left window 11.3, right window 11.5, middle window 12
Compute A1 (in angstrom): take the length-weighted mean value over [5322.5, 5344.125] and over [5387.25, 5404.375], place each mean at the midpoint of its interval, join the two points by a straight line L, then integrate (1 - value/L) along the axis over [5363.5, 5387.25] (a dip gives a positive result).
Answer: -0.9 angstrom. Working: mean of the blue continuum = 11.1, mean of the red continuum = 11.6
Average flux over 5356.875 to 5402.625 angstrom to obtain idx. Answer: 11.8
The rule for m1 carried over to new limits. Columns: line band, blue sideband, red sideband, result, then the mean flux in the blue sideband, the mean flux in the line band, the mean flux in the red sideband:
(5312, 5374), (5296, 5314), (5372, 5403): 0.10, 11.6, 11.6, 11.8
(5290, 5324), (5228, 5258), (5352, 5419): 0.21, 11.6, 11.6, 11.8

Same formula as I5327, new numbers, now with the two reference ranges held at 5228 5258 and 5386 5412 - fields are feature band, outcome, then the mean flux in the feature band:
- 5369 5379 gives -0.3 angstrom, 12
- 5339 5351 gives -0.3 angstrom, 11.9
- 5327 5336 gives 0.7 angstrom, 10.8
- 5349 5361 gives -0.6 angstrom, 12.2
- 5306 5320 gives 0.1 angstrom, 11.6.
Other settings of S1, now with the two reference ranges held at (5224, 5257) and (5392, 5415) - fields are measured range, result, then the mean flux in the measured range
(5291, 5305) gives -0.2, 11.7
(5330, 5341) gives 0.5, 11.1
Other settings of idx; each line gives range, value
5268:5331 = 11.3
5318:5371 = 11.6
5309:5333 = 11.2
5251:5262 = 11.6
